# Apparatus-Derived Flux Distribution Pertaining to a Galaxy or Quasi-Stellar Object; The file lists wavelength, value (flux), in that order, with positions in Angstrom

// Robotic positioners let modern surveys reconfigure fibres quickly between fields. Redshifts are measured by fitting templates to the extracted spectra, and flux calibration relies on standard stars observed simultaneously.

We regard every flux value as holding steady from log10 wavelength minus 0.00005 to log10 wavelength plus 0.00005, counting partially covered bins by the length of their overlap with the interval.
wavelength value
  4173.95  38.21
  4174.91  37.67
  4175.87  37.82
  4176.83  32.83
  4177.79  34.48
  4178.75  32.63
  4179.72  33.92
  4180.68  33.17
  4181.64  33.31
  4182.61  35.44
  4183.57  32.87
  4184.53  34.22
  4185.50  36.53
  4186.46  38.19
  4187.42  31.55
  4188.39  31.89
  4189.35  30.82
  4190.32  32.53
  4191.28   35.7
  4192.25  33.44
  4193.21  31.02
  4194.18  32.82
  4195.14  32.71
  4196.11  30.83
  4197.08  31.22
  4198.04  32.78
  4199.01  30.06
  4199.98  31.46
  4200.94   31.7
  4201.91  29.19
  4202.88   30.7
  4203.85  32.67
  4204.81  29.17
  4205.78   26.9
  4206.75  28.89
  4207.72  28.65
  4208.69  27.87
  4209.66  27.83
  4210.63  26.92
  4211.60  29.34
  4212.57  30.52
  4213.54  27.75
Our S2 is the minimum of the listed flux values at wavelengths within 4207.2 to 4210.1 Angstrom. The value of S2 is 27.83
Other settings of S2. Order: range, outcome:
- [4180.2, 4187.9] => 31.55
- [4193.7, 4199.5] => 30.06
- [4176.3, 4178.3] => 32.83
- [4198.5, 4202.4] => 29.19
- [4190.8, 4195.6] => 31.02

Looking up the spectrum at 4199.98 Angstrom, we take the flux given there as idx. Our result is 31.46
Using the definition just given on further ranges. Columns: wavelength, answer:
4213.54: 27.75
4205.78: 26.9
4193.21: 31.02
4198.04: 32.78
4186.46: 38.19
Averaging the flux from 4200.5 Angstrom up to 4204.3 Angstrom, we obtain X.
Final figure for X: 31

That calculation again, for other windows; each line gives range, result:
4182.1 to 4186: 34.8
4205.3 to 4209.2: 28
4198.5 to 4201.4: 31.1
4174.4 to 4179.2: 35.2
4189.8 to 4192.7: 33.8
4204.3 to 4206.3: 28.2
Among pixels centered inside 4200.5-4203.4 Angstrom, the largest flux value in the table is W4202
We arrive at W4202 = 31.7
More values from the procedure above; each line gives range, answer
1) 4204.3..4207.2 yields 29.17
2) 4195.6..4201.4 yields 32.78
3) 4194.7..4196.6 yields 32.71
